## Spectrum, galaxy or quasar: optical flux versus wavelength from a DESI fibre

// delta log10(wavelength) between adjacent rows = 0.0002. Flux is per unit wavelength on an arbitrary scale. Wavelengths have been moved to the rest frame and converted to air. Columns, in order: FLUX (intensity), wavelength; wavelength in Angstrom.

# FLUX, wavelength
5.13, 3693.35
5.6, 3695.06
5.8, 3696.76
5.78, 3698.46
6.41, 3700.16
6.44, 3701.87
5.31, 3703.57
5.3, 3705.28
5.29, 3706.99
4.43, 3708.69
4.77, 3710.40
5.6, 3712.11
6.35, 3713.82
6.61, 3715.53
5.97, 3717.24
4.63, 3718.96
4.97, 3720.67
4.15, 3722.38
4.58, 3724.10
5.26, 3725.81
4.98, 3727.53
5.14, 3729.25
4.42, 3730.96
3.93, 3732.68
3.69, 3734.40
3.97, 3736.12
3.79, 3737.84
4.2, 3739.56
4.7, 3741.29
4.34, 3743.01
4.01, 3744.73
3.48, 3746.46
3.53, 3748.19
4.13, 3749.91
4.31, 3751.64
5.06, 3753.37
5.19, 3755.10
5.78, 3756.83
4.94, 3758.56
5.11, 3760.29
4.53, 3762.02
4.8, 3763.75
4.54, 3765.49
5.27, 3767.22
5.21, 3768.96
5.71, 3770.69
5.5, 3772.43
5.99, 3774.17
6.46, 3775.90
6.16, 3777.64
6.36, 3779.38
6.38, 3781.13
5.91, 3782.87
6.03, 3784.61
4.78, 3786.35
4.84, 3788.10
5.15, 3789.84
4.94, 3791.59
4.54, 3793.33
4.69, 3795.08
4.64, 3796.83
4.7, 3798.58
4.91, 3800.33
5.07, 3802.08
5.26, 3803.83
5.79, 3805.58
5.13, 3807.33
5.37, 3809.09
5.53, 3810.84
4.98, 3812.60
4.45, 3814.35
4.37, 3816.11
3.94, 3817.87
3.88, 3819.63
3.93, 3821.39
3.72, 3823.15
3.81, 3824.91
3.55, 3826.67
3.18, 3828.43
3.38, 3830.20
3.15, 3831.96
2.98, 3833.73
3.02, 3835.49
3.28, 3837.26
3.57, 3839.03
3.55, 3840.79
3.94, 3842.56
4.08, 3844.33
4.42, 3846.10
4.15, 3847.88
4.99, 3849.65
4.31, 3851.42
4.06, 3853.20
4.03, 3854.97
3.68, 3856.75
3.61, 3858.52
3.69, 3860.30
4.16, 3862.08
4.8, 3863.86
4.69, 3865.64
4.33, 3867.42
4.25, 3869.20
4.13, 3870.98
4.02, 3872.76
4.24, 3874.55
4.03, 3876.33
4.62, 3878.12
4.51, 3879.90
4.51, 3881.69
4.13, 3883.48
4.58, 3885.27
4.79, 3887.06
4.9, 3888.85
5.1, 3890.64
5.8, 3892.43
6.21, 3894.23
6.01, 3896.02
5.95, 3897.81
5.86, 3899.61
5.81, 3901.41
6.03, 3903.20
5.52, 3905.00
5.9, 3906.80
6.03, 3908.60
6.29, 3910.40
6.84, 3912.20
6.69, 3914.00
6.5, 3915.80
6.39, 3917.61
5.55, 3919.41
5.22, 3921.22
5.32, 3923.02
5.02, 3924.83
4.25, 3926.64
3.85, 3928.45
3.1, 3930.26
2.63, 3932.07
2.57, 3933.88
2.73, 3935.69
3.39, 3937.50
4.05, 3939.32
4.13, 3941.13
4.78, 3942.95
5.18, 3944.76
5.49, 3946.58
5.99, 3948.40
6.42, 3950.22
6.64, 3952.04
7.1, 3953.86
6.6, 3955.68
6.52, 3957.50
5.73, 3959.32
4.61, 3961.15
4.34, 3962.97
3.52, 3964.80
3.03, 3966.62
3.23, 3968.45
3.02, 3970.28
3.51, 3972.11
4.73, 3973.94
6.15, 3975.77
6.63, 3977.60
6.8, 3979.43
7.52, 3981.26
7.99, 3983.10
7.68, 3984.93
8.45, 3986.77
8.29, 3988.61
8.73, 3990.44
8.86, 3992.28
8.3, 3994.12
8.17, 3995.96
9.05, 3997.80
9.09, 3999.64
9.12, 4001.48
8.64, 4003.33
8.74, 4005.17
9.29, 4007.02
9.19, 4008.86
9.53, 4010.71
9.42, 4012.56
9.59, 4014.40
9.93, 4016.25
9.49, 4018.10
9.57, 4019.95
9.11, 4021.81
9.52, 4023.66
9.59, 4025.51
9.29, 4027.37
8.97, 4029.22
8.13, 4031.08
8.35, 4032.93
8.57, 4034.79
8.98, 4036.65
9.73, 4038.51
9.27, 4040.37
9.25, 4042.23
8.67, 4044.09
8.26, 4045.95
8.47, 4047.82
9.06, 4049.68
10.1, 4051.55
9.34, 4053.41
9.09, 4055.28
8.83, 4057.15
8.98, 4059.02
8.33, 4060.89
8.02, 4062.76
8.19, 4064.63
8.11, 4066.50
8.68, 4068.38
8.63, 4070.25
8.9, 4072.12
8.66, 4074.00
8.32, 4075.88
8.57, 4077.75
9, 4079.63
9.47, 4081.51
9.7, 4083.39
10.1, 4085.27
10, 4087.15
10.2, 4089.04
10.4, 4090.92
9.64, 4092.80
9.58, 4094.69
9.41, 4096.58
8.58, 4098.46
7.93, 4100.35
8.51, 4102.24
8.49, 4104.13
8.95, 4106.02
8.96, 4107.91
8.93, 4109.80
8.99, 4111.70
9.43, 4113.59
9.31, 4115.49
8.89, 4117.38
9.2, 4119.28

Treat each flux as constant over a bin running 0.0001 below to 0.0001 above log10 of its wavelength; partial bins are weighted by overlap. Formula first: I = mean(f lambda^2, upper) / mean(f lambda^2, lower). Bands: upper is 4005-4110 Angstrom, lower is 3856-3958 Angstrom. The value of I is 1.95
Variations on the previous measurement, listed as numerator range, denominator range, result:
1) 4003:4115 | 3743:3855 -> 2.24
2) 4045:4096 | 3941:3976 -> 1.91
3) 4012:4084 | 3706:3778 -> 2.15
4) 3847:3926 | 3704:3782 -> 1.09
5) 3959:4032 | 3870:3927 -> 1.50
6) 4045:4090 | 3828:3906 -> 2.24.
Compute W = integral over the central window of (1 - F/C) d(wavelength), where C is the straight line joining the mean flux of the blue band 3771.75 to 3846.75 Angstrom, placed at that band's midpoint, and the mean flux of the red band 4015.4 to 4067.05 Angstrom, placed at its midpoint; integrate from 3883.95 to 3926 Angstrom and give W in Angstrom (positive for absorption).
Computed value 4.6 Angstrom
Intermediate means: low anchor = 4.63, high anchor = 8.98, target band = 5.73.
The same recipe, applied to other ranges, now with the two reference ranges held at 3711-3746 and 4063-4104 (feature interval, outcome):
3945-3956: 1.7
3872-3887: 5.1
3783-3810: 2.4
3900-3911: 1.6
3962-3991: 7.3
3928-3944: 8.4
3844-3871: 9.0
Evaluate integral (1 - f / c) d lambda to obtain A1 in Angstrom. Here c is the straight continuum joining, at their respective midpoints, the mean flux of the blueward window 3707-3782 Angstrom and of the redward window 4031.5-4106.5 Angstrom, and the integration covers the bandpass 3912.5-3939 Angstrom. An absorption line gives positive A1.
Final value 9.67 Angstrom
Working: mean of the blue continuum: 4.96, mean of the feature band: 4.55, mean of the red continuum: 8.98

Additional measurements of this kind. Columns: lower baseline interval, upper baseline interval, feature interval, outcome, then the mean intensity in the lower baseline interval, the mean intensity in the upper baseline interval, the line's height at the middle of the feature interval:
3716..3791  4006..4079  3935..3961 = 7.9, 4.94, 8.97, 7.65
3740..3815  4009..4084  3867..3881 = 4.8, 5.07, 8.99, 6.48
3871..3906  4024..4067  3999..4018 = -3.1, 5.07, 8.87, 7.97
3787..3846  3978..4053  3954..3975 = 8.5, 4.28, 8.86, 7.69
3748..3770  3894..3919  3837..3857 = 5.6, 4.85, 6.13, 5.62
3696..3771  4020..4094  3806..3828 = 5.8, 4.91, 9.05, 5.98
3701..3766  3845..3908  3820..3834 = 3.7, 4.79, 4.74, 4.76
